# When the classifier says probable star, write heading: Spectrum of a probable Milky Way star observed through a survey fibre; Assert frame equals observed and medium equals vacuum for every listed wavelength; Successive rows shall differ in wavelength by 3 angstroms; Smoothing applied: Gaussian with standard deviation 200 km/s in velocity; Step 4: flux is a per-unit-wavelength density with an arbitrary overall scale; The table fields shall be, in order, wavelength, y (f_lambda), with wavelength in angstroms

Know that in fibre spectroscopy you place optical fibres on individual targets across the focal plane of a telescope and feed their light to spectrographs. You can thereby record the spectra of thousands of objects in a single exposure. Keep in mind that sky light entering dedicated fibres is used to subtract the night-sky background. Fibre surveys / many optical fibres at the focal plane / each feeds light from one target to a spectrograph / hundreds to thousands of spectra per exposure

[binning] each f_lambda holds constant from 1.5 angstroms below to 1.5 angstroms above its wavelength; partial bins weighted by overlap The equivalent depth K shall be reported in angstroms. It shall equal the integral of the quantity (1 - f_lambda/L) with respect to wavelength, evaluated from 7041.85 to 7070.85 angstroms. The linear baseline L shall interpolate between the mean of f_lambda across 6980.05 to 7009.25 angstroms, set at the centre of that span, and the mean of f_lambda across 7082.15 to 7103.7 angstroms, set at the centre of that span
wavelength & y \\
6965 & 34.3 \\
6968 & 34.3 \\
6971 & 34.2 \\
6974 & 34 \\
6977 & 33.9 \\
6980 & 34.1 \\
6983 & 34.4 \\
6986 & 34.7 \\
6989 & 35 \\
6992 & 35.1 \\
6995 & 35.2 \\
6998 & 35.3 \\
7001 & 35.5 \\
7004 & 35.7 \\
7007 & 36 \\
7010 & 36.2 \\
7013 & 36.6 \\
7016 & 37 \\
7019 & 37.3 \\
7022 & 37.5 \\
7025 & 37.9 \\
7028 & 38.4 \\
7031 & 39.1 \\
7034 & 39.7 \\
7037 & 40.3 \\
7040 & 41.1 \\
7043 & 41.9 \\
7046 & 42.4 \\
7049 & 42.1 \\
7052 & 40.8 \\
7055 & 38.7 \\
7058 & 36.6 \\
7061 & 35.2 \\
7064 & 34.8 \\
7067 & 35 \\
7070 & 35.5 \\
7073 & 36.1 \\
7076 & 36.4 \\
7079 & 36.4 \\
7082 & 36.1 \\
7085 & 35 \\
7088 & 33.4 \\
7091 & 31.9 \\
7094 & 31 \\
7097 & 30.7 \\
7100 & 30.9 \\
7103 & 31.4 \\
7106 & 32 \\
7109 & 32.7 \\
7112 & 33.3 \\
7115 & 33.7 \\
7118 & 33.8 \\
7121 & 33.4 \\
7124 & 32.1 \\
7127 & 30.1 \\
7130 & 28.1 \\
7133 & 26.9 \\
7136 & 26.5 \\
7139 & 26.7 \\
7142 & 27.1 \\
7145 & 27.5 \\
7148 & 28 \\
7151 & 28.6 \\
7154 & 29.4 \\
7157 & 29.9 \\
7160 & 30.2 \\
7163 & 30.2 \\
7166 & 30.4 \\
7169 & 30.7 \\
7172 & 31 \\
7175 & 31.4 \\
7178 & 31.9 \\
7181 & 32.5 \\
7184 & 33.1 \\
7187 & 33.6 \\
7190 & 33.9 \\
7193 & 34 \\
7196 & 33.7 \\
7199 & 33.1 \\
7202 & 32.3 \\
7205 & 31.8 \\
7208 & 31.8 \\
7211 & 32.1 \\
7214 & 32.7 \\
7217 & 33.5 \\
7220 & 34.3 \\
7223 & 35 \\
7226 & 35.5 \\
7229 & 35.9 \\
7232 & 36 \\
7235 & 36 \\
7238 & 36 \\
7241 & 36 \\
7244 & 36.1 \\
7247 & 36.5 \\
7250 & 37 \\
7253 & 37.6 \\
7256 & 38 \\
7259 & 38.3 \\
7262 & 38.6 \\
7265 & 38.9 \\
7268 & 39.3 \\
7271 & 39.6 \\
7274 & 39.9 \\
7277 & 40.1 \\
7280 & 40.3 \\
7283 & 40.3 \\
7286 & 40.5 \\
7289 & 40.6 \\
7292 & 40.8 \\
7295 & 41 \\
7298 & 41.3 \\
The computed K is -4.3 angstroms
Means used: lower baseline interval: 35.2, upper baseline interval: 32.3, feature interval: 38.3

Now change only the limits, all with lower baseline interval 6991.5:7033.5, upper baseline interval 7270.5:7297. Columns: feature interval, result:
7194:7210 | 2.7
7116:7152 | 8.7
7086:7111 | 4.0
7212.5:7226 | 1.9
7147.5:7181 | 7.3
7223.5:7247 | 2.3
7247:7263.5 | 0.9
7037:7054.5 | -2.0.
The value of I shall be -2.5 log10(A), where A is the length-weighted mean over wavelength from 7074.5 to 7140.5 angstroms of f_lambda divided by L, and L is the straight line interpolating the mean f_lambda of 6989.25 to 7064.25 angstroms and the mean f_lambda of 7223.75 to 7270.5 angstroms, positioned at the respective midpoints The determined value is 0.18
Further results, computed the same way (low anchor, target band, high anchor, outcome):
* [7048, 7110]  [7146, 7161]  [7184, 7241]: 0.180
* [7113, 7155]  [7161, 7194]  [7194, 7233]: -0.008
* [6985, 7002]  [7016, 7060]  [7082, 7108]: -0.165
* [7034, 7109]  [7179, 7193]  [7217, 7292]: 0.118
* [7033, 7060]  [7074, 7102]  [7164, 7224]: 0.140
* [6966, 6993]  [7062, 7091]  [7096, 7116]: -0.083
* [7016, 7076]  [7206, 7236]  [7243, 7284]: 0.130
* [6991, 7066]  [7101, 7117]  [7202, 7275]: 0.141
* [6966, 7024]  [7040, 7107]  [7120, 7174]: -0.113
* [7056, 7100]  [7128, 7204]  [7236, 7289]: 0.195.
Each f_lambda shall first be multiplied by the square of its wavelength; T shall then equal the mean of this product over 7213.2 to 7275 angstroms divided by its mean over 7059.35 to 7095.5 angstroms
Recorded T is 1.11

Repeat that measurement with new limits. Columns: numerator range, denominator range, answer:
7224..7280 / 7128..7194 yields 1.28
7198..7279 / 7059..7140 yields 1.15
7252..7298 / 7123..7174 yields 1.42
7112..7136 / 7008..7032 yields 0.85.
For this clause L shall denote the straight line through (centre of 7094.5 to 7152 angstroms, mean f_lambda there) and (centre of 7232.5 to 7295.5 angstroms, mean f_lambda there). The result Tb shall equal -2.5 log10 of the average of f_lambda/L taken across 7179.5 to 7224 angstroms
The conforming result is 0.05 mag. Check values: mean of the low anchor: 30.2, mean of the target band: 33.1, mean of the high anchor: 38.6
